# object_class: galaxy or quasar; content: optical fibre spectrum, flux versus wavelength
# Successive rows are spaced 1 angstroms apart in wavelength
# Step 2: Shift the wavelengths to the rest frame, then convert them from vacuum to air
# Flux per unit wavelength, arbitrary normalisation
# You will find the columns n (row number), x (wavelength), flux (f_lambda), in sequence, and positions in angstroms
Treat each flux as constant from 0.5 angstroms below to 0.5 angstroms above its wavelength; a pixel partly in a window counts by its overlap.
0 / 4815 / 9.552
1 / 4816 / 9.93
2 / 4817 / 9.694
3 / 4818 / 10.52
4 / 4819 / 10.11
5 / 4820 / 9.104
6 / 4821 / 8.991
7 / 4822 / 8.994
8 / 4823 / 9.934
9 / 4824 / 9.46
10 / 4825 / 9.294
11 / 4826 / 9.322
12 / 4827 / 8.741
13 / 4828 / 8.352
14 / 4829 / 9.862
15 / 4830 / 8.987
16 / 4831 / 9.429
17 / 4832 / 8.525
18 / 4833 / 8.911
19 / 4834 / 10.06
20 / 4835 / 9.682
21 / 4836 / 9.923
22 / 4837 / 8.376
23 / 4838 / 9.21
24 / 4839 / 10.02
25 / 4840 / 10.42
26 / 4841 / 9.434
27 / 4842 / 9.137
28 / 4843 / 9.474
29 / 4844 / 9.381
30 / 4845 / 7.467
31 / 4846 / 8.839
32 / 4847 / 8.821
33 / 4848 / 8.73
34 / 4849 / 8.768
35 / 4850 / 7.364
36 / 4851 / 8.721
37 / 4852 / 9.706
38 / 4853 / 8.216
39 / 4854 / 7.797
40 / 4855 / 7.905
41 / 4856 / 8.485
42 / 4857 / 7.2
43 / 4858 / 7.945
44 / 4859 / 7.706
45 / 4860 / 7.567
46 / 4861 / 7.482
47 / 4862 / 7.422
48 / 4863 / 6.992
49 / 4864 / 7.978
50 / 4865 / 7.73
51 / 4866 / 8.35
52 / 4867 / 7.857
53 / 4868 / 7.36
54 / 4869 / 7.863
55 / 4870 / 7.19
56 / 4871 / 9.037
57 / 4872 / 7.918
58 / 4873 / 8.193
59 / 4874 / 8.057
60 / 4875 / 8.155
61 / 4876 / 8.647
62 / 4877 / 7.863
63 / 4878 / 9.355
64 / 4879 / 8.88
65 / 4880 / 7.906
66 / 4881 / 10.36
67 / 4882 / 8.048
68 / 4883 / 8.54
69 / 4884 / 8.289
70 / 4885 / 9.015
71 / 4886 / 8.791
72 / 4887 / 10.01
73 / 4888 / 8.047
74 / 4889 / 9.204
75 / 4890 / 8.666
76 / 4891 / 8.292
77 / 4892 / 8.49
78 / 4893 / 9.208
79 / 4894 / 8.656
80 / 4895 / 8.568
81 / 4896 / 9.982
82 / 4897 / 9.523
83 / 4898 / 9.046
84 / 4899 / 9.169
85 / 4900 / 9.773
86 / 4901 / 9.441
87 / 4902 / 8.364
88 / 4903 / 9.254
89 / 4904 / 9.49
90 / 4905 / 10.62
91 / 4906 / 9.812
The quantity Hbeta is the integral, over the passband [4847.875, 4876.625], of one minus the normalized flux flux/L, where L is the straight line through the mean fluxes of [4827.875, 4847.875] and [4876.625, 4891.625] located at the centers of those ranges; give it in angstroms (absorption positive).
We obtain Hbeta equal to 3.12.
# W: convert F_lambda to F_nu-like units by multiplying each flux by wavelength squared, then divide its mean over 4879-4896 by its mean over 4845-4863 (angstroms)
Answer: 1.10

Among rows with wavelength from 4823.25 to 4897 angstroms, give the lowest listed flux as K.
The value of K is 6.992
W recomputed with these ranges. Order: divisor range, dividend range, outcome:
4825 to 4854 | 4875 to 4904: 1.00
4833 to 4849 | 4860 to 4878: 0.87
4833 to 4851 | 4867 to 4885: 0.93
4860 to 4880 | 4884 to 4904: 1.14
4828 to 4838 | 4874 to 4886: 0.95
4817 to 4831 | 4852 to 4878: 0.86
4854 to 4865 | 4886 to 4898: 1.18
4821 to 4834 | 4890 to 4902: 1.01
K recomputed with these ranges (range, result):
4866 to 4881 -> 7.19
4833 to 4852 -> 7.364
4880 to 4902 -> 7.906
